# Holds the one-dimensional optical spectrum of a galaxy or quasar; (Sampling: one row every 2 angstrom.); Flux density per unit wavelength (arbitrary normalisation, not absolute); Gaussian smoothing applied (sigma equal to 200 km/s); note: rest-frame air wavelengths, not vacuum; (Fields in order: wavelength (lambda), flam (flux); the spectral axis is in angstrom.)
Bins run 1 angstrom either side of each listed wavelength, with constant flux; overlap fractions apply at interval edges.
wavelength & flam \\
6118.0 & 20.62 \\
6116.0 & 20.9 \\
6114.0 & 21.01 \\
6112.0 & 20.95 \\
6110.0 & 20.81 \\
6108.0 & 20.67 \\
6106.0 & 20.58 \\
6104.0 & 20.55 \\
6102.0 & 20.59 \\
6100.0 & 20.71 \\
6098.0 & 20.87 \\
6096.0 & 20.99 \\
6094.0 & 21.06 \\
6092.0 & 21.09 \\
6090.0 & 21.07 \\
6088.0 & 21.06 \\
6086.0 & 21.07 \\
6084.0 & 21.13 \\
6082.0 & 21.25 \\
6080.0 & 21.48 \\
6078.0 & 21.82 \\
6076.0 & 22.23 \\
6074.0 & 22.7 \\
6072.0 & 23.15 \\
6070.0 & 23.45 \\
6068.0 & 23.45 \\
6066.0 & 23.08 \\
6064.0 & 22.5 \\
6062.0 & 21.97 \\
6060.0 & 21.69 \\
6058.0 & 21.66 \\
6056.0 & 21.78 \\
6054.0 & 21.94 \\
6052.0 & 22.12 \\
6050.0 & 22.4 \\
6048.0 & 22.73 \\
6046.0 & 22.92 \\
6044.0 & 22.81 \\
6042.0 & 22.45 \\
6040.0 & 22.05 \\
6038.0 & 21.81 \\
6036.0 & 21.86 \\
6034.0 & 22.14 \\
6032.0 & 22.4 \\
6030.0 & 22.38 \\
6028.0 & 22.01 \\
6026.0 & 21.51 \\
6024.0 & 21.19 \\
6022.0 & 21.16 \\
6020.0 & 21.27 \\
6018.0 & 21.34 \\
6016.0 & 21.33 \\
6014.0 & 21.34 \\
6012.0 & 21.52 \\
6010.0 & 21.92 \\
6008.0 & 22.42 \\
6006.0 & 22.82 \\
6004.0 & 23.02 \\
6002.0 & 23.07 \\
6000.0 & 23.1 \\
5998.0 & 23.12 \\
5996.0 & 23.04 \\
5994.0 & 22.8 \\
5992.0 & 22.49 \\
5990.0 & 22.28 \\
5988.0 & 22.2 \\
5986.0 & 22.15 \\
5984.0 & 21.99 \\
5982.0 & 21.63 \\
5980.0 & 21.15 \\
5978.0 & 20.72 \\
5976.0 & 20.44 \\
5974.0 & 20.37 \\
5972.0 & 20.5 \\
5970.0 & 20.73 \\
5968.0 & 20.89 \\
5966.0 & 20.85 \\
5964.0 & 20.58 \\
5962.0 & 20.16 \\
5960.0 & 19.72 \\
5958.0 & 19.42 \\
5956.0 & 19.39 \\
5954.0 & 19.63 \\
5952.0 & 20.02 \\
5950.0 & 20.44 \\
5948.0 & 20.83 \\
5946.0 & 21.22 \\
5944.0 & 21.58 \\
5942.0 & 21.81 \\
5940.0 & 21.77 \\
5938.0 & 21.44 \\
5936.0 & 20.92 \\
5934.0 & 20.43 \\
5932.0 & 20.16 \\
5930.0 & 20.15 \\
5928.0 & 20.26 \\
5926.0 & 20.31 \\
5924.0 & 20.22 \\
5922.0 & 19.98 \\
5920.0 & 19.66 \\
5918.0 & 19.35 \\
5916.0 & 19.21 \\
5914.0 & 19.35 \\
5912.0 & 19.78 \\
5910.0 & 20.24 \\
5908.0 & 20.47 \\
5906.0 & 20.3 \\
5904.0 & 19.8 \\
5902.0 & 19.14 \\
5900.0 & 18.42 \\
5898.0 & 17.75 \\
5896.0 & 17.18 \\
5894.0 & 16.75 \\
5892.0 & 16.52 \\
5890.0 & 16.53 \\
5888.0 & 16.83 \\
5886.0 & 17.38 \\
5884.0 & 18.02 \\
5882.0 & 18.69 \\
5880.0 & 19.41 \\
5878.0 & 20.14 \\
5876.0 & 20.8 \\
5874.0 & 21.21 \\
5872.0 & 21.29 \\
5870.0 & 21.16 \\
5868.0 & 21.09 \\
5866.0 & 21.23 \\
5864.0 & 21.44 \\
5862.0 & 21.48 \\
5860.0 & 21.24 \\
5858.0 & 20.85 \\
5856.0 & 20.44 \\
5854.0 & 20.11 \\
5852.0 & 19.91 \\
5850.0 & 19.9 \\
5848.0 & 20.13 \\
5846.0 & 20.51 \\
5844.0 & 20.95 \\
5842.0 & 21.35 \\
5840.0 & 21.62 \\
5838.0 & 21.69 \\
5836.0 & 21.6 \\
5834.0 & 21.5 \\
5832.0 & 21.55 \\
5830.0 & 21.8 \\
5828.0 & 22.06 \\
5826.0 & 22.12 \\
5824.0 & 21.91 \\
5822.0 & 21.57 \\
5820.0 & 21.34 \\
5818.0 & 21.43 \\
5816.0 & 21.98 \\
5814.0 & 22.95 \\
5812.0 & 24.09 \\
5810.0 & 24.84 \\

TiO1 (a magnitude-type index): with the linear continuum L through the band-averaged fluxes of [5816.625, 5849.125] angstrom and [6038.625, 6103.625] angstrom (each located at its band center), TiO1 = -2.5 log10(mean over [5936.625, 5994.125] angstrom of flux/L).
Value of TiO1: 0.04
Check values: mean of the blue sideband 21.4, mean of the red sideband 21.9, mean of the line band 21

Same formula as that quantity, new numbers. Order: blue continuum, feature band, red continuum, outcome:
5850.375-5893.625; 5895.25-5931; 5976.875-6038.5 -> 0.049 mag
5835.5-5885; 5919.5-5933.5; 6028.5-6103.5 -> 0.049 mag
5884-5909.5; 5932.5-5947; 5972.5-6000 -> -0.070 mag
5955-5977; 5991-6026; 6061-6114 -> -0.073 mag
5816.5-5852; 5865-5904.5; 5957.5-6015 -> 0.133 mag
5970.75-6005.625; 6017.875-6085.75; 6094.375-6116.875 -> -0.038 mag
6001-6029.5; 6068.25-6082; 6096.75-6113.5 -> -0.066 mag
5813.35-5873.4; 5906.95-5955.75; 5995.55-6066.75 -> 0.068 mag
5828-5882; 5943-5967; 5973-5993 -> 0.056 mag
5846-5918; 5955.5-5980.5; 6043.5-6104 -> 0.011 mag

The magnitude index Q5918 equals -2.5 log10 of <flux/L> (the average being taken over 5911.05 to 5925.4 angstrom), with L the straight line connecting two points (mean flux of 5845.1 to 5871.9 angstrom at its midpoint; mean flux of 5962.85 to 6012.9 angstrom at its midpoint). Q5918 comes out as 0.08 mag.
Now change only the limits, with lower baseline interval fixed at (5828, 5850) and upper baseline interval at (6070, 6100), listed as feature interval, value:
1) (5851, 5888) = 0.055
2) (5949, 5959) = 0.084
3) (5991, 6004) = -0.074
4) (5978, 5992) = -0.022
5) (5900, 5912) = 0.078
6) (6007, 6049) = -0.023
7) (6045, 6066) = -0.035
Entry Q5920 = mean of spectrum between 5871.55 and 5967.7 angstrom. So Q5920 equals 19.7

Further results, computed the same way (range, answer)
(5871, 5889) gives 19.3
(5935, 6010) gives 21.4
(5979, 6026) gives 22.1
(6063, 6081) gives 22.7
